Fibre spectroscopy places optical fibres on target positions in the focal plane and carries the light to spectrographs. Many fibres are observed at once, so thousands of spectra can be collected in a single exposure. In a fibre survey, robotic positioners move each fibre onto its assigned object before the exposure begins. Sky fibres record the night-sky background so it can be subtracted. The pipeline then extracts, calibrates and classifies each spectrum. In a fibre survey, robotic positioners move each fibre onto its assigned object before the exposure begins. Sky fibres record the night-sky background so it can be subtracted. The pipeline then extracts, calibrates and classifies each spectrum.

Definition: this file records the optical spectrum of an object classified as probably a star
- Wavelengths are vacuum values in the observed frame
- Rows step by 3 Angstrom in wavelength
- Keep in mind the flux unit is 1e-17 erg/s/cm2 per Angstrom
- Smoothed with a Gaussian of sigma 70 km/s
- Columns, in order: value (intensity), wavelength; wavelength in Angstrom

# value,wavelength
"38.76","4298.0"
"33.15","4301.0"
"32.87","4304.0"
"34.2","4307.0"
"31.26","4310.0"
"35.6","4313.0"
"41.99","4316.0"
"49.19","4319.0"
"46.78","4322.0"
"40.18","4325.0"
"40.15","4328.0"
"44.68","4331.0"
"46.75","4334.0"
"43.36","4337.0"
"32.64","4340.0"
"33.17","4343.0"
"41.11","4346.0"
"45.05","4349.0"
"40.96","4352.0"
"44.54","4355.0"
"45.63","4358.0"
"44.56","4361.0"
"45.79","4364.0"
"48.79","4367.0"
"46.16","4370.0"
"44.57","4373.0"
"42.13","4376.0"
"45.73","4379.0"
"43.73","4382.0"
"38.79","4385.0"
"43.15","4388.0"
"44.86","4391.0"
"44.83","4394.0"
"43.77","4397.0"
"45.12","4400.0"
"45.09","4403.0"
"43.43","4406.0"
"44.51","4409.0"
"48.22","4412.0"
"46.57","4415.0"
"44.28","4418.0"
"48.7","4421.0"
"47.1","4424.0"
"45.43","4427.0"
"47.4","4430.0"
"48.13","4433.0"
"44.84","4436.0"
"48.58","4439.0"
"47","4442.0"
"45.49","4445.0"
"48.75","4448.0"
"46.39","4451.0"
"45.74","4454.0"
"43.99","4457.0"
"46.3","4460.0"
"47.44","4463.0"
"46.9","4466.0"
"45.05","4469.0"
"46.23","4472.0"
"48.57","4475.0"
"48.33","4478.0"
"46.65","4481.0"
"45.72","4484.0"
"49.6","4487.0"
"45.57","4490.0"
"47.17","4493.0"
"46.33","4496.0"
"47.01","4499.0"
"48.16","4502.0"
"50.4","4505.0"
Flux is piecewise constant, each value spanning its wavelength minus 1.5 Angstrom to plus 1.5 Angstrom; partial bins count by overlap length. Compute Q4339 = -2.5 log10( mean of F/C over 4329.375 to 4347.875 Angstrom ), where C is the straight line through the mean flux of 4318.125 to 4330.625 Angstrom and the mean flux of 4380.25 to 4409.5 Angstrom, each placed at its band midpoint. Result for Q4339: 0.089 mag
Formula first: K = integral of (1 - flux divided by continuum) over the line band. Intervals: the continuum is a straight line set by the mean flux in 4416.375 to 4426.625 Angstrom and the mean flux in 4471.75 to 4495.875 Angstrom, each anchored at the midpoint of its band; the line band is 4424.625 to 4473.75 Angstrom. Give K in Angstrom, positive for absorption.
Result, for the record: 0.4 Angstrom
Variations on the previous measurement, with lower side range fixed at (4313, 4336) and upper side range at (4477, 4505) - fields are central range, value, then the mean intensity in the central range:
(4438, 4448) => -0.20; 47.2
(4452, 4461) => 0.24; 45.3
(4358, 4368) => -0.37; 46.1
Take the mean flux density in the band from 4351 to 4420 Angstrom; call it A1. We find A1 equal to 44.6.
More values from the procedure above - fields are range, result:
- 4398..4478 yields 46.4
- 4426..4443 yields 46.9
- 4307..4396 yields 42.5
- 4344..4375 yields 44.5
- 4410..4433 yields 46.9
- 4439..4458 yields 46.5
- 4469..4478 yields 47.2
